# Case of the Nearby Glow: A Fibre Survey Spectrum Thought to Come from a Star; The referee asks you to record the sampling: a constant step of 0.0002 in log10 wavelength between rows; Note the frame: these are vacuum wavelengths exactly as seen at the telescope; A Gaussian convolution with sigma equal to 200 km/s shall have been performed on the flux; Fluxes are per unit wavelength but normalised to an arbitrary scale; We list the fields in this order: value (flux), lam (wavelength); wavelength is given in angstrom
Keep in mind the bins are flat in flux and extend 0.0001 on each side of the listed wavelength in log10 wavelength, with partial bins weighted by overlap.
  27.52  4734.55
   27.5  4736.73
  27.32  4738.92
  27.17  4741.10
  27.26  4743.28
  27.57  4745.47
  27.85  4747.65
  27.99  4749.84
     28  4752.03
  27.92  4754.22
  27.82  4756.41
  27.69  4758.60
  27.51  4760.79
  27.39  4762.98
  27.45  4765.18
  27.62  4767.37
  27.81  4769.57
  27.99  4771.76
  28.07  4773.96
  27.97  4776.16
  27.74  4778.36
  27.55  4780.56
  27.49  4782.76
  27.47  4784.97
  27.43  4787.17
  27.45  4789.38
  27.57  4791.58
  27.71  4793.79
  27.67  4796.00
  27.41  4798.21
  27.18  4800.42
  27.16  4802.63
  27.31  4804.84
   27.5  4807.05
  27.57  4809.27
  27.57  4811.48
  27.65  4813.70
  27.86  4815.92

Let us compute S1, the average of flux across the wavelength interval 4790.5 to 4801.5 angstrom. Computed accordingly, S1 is 27.5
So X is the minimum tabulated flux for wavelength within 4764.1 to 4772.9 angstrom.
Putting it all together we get 27.45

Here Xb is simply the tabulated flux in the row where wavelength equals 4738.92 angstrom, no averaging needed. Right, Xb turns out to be 27.32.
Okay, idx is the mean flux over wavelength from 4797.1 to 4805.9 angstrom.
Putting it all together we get 27.3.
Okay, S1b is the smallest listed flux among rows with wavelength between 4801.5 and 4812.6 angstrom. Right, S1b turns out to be 27.16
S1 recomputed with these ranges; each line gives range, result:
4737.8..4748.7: 27.4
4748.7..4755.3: 27.9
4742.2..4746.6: 27.4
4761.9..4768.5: 27.5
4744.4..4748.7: 27.7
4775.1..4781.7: 27.8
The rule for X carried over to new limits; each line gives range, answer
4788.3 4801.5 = 27.18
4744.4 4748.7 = 27.57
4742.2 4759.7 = 27.26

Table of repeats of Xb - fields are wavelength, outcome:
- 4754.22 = 27.92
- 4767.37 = 27.62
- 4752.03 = 28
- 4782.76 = 27.49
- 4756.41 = 27.82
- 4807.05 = 27.5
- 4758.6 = 27.69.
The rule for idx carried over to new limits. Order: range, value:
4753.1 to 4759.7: 27.8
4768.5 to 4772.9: 27.9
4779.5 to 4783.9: 27.5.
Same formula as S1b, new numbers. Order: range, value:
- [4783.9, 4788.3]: 27.43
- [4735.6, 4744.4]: 27.17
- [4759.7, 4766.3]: 27.39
